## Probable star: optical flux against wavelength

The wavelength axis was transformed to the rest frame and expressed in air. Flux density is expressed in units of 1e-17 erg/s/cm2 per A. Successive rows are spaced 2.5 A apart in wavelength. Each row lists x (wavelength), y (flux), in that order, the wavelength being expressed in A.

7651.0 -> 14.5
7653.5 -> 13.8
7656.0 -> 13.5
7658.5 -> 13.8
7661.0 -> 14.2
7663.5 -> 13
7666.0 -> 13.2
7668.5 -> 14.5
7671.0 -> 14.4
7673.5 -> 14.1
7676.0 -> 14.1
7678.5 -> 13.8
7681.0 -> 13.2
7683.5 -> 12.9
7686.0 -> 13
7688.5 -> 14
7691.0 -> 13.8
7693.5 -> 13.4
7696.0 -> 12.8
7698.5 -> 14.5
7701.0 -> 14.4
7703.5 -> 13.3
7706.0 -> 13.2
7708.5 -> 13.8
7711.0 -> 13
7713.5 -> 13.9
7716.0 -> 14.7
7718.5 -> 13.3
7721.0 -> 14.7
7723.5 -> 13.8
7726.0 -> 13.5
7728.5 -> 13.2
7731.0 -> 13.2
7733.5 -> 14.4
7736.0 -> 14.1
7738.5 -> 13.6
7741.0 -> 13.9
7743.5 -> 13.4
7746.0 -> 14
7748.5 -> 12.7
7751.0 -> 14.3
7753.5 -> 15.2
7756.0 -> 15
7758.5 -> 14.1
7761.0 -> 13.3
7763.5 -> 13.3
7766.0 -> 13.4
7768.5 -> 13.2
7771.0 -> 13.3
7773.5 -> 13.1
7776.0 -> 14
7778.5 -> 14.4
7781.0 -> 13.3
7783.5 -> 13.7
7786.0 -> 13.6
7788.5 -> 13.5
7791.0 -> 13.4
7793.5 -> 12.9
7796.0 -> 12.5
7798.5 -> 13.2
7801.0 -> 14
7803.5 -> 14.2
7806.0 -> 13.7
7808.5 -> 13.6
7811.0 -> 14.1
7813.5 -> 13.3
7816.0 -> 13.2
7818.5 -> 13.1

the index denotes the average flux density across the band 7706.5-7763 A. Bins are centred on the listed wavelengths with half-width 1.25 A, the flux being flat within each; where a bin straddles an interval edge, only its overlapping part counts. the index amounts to 13.9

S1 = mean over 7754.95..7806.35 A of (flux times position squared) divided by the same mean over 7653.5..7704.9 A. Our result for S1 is 1.02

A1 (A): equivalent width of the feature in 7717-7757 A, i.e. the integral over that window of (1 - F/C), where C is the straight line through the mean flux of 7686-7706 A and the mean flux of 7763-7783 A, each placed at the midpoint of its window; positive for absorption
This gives -0.9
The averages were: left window 13.7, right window 13.5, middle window 13.9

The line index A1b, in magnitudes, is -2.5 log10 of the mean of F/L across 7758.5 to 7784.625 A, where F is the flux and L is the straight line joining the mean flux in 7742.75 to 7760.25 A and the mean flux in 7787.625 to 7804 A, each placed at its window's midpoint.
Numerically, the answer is 0.02 mag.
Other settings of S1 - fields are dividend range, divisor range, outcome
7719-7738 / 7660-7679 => 1.01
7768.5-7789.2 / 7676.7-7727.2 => 1.02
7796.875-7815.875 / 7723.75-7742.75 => 1.02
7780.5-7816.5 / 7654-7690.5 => 1.02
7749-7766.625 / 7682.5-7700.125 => 1.06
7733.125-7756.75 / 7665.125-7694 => 1.04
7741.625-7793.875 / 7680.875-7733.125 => 1.02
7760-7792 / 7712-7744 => 0.99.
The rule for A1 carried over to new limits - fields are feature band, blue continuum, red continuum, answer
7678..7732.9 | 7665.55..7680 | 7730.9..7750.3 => 1.1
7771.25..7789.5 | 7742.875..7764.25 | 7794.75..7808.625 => 0.1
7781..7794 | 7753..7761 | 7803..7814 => 0.6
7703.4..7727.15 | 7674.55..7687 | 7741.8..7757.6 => 0.0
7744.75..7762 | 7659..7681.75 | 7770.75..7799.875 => -0.7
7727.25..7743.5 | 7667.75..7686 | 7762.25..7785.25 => -0.1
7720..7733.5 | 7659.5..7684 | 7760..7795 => -0.1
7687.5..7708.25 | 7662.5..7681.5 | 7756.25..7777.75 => 0.1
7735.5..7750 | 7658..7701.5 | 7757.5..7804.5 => 0.0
